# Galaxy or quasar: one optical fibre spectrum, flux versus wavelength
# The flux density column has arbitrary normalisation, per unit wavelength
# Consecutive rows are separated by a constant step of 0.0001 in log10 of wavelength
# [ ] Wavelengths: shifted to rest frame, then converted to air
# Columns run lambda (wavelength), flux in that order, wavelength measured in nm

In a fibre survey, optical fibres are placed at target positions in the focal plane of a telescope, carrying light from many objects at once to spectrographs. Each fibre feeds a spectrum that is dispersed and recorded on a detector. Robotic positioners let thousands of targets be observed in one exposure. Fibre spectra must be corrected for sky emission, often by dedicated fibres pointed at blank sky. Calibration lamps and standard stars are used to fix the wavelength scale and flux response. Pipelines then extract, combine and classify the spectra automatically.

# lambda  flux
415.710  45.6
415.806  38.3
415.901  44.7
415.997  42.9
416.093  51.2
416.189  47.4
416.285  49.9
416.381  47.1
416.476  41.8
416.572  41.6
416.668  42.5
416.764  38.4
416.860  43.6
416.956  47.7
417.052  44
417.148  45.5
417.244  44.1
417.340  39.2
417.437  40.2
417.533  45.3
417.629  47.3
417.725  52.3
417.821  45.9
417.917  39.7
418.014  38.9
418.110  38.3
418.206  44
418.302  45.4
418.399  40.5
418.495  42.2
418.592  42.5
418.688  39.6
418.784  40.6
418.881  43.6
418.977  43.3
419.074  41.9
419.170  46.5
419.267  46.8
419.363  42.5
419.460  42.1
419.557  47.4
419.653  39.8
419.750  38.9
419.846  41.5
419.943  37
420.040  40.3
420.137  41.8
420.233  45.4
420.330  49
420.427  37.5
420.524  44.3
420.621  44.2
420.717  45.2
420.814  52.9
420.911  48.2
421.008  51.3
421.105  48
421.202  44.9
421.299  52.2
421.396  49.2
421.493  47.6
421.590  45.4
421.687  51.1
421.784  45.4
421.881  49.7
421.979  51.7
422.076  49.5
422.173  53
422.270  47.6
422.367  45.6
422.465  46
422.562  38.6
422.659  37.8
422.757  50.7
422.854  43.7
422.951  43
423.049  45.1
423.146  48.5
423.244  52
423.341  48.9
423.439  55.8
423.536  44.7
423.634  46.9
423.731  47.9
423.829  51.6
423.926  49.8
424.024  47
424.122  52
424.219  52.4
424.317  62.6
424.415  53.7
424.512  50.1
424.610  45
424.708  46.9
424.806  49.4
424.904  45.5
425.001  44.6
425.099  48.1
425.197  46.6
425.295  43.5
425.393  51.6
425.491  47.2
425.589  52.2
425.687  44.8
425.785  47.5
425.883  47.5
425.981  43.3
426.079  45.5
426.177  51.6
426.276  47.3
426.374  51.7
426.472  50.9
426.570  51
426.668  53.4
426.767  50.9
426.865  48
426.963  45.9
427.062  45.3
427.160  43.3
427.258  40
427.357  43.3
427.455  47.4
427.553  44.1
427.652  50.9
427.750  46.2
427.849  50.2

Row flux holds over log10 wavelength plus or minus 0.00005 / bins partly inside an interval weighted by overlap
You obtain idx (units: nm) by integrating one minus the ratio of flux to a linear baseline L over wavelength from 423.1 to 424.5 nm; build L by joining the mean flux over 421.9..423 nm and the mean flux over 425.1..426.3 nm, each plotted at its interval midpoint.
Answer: -0.13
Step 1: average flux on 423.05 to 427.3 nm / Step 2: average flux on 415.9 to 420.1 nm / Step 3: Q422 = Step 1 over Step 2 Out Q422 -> 1.12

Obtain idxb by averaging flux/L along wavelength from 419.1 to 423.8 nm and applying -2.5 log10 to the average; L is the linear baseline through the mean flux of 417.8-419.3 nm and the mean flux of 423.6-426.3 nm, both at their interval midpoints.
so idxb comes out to -0.021 mag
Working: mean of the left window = 42.4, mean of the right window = 48.7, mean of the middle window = 46.1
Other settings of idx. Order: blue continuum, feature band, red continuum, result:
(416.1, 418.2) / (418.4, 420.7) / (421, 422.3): 0.20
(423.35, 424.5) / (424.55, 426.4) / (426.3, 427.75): 0.08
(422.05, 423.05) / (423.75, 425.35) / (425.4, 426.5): -0.08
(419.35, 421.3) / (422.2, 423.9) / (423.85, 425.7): 0.02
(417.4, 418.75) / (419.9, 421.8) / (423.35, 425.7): -0.02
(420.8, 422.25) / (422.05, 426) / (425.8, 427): 0.08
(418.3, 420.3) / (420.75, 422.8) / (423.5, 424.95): -0.08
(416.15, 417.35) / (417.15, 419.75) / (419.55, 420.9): 0.04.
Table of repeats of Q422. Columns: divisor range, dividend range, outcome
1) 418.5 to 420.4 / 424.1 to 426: 1.15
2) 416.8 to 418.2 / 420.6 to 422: 1.11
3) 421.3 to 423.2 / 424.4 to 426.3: 1.01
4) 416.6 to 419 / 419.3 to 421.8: 1.05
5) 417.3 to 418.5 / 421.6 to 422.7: 1.09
